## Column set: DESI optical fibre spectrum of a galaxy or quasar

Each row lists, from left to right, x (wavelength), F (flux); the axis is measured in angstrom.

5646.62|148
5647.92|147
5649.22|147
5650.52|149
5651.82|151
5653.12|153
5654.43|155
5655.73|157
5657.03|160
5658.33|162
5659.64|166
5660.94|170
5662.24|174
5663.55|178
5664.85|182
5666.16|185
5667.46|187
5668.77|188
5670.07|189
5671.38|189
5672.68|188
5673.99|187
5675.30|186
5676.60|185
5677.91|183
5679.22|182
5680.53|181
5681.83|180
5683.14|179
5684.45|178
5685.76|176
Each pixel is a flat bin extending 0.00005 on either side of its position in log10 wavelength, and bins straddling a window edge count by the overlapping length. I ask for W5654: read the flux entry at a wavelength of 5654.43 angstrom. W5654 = 155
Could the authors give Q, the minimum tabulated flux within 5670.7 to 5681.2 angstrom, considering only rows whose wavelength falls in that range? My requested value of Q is 181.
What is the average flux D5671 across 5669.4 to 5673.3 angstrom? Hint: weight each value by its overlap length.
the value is 189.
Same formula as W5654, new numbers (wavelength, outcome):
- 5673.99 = 187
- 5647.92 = 147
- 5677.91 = 183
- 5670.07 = 189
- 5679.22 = 182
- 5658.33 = 162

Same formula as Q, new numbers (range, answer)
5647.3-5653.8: 147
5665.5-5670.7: 185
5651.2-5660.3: 151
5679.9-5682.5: 180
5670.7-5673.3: 188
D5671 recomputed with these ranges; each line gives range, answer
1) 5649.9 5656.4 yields 153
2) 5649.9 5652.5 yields 150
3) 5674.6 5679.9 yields 184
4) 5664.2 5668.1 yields 185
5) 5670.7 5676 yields 188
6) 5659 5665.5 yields 174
